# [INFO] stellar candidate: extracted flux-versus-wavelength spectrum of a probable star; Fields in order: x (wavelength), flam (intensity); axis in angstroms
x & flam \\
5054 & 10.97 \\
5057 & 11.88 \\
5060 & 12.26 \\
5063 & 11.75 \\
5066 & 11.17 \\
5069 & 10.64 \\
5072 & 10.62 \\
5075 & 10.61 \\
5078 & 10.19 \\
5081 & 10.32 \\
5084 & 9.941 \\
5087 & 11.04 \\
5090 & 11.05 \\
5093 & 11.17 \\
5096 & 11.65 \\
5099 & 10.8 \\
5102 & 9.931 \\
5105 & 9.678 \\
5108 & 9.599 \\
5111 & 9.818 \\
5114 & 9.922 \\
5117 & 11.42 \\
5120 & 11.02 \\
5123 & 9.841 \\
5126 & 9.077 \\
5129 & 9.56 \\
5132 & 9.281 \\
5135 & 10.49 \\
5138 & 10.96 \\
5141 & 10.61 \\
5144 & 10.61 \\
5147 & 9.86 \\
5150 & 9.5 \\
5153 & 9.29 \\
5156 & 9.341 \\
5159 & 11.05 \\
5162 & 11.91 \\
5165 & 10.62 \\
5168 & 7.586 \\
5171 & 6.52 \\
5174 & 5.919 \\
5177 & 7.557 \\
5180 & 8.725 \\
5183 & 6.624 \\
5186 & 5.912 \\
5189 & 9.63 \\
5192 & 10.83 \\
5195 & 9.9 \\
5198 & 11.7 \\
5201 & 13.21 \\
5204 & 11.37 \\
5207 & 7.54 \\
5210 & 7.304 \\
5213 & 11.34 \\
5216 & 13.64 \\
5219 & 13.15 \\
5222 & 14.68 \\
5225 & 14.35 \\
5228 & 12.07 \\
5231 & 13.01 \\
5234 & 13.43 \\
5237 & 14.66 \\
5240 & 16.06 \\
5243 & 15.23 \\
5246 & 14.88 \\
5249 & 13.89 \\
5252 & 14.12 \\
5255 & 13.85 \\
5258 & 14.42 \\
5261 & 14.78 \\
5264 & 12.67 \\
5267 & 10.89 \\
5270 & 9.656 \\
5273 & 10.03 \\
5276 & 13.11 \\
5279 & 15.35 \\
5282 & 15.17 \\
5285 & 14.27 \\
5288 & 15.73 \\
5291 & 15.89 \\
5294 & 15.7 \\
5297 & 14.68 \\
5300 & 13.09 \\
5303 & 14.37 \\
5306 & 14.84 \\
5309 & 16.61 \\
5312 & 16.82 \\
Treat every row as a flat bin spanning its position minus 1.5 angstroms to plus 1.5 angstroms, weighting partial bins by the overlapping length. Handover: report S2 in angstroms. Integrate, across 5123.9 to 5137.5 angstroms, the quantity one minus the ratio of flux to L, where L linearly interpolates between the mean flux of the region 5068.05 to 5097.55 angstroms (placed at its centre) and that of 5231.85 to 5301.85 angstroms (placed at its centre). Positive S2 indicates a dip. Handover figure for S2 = 2.19 angstroms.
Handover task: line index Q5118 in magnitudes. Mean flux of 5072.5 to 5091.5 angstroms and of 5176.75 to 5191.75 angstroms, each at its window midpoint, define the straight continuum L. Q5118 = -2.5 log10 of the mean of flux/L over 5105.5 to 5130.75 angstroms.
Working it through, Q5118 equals -0.043 mag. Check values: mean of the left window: 10.5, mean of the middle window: 10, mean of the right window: 7.96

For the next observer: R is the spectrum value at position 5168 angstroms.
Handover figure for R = 7.586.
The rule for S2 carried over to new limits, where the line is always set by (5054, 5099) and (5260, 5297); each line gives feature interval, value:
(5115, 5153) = 5.2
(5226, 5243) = -1.2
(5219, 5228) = -0.7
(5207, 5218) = 2.0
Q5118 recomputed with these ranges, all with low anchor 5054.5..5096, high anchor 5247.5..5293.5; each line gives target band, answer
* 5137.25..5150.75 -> 0.16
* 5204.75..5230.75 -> 0.10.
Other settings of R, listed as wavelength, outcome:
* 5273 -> 10.03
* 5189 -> 9.63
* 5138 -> 10.96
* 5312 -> 16.82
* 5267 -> 10.89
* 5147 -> 9.86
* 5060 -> 12.26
